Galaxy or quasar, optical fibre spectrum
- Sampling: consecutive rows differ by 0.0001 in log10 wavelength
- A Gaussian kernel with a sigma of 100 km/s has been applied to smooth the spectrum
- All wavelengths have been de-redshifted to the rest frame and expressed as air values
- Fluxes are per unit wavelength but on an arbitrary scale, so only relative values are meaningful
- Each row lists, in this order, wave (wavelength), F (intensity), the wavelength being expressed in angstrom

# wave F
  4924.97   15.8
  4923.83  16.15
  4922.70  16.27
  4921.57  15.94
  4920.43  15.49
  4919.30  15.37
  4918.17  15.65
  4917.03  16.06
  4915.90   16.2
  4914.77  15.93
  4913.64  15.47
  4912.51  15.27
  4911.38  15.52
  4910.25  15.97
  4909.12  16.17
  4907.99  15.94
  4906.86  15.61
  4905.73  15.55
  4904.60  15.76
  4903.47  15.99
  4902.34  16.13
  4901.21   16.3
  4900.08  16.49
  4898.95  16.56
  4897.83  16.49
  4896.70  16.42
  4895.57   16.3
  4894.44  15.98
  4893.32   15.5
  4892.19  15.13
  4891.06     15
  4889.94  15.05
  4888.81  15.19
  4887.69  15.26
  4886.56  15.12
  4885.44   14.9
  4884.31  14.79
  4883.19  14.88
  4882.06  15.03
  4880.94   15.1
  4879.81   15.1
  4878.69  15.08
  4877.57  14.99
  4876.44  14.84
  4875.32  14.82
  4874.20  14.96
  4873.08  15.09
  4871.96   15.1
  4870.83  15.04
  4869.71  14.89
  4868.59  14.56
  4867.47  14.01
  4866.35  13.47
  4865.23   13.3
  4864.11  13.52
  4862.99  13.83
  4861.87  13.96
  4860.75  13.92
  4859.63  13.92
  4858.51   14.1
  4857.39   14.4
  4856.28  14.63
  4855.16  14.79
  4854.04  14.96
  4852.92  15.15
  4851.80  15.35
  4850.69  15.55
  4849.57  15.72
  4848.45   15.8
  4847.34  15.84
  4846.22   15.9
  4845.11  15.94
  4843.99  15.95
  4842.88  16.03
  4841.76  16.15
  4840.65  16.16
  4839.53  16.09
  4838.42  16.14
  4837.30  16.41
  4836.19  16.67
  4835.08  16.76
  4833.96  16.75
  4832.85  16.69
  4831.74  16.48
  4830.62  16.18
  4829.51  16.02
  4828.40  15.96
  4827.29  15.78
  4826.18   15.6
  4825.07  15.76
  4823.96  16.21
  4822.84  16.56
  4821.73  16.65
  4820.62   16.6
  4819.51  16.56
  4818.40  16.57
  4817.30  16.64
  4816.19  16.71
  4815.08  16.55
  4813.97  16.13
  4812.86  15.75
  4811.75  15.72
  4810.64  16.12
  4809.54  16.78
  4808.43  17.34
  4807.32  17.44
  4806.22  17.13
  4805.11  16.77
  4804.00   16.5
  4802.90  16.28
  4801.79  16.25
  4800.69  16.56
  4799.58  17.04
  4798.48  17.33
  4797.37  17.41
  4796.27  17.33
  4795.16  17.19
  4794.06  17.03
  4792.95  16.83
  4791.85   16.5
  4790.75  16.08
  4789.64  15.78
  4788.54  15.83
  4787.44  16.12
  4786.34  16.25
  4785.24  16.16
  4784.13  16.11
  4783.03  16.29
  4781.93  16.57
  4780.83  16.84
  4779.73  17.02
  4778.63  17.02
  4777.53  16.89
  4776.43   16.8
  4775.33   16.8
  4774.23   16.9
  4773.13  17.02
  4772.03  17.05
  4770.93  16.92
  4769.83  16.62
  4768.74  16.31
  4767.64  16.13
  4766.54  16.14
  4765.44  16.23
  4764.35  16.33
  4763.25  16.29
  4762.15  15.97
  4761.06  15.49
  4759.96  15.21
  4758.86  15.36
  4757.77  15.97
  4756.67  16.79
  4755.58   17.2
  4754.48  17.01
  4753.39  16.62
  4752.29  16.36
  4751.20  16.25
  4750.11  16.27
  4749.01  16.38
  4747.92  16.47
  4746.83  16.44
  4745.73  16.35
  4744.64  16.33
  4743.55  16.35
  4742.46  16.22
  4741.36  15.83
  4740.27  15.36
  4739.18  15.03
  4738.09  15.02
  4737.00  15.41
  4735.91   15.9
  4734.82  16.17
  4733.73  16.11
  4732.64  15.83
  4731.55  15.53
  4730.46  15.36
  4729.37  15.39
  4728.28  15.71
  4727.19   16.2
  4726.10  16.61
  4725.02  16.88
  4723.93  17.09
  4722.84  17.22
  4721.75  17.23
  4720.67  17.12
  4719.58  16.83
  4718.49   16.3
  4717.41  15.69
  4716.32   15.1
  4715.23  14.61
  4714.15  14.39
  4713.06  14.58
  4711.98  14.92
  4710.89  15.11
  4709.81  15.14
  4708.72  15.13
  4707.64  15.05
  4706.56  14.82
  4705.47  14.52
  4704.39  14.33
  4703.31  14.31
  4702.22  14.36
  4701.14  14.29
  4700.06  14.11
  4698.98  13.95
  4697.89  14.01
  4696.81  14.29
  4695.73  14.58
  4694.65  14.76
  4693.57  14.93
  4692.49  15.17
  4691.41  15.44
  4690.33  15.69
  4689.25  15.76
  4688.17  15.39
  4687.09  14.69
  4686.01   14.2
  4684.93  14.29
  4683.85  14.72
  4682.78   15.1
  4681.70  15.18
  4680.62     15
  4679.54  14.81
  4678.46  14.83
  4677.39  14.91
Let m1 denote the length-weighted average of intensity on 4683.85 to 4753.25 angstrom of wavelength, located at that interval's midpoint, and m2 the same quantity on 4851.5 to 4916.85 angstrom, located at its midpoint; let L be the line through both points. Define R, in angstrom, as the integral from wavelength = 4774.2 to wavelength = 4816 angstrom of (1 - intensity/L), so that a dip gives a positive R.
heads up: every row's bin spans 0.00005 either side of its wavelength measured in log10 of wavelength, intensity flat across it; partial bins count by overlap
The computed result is -3.5 angstrom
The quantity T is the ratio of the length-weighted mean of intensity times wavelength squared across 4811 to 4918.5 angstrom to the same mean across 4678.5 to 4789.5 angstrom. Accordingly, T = 1.04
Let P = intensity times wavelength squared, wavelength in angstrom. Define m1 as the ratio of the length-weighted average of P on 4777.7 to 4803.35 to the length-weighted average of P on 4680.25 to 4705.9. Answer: 1.2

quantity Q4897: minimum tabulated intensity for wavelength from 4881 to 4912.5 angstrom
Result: 14.79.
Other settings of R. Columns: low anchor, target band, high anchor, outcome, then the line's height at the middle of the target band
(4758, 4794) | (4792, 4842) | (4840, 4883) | -2.70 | 15.7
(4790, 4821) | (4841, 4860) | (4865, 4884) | 0.12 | 15.4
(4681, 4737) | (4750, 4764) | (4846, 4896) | -0.96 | 15.2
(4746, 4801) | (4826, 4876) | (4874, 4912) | 1.86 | 15.9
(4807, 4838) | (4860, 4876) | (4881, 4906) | 1.59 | 15.9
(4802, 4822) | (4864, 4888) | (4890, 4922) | 2.00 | 16.1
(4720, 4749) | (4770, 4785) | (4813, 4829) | -0.52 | 16.2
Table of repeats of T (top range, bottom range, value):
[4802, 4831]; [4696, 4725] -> 1.13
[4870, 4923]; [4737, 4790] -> 1.01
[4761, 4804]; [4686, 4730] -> 1.12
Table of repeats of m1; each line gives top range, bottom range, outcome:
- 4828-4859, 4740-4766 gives 1.01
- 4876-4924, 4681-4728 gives 1.11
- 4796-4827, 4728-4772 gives 1.06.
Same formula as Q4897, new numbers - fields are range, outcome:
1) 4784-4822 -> 15.72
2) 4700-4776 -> 14.11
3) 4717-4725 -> 15.69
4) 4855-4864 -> 13.83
